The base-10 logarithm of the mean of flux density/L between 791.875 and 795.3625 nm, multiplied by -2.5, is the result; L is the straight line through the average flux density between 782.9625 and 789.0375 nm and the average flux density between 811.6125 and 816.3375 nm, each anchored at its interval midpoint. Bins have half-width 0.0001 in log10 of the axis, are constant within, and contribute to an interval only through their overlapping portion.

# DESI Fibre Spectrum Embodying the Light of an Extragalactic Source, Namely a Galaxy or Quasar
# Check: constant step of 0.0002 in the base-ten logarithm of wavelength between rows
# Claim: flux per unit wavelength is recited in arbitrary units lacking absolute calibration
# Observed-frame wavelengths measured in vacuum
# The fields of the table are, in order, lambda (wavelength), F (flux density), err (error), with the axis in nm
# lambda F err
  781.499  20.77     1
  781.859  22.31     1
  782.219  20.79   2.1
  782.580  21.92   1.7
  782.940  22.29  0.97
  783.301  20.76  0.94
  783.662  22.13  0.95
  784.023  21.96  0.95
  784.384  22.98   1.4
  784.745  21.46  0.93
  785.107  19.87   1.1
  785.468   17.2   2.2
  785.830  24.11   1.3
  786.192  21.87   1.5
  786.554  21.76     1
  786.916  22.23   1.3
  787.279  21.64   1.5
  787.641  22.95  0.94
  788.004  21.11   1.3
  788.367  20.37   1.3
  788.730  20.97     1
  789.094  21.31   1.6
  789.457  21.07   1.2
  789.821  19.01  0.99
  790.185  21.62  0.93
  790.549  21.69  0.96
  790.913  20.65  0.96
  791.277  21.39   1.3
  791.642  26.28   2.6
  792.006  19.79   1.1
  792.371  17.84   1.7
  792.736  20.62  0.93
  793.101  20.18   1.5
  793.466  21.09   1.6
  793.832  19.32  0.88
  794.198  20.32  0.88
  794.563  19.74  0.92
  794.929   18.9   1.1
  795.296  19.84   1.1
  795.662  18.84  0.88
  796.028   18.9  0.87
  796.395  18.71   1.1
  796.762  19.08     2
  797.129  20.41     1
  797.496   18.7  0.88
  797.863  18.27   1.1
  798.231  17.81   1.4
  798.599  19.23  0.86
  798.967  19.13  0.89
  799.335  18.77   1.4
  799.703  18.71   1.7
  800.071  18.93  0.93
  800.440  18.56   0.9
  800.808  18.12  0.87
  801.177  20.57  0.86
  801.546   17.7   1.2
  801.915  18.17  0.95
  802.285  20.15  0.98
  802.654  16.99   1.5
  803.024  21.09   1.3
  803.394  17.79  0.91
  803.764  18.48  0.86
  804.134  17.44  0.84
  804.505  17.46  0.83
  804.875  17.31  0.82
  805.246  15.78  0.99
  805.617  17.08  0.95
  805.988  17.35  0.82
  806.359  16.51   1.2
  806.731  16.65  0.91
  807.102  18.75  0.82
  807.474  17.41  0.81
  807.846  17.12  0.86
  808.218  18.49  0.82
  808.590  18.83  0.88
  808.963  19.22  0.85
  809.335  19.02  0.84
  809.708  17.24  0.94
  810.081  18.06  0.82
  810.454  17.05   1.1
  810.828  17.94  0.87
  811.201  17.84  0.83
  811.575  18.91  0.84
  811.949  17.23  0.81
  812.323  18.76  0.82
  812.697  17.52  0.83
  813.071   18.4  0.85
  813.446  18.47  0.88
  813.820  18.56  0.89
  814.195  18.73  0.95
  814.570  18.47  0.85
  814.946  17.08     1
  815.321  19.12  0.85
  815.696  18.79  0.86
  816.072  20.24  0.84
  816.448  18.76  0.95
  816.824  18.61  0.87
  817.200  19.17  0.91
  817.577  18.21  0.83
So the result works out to 0.048 mag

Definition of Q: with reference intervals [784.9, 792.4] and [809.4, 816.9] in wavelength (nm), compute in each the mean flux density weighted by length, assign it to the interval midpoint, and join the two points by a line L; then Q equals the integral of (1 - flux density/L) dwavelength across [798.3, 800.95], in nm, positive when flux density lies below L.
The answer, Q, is 0.16 nm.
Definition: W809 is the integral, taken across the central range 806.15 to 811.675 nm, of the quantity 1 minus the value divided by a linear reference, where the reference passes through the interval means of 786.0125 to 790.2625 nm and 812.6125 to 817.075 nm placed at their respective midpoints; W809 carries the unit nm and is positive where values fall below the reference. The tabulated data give 0.37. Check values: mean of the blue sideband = 21.3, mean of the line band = 17.9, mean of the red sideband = 18.6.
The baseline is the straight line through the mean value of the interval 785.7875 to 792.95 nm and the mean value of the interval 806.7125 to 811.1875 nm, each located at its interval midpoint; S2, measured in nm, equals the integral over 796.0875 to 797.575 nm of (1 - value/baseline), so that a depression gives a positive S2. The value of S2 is 0.06 nm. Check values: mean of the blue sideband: 21.4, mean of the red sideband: 18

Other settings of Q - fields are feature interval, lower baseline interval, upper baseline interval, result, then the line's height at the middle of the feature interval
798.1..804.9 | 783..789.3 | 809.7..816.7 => 0.38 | 19.7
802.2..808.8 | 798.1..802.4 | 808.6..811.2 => 0.23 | 18.4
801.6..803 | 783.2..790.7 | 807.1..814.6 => 0.05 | 19.3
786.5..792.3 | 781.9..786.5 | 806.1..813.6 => -0.18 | 20.8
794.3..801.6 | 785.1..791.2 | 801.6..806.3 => 0.06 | 19.1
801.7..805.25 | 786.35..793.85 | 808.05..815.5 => 0.22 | 19.3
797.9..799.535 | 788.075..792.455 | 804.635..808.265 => 0.03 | 19.1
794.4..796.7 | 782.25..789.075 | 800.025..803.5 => 0.08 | 19.9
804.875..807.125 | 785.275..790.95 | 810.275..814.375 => 0.24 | 18.9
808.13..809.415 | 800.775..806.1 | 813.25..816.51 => -0.04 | 18.4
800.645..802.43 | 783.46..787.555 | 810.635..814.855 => 0.06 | 19.6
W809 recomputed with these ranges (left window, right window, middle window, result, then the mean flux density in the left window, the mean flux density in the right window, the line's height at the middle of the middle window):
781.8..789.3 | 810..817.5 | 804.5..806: 0.19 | 21.5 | 18.4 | 19.3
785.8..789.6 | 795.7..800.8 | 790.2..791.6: -0.07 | 21.7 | 18.8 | 20.8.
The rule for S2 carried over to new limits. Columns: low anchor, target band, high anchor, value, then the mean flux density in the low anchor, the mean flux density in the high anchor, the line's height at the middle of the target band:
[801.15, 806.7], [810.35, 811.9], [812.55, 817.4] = 0.037 nm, 17.9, 18.6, 18.4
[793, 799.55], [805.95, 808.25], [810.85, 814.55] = 0.148 nm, 19.3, 18.3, 18.6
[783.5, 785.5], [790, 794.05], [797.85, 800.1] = -0.210 nm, 21.2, 18.7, 19.9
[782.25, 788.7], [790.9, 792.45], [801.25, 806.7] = -0.090 nm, 21.5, 17.8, 20.3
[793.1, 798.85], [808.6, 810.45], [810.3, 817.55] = 0.033 nm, 19.3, 18.4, 18.6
